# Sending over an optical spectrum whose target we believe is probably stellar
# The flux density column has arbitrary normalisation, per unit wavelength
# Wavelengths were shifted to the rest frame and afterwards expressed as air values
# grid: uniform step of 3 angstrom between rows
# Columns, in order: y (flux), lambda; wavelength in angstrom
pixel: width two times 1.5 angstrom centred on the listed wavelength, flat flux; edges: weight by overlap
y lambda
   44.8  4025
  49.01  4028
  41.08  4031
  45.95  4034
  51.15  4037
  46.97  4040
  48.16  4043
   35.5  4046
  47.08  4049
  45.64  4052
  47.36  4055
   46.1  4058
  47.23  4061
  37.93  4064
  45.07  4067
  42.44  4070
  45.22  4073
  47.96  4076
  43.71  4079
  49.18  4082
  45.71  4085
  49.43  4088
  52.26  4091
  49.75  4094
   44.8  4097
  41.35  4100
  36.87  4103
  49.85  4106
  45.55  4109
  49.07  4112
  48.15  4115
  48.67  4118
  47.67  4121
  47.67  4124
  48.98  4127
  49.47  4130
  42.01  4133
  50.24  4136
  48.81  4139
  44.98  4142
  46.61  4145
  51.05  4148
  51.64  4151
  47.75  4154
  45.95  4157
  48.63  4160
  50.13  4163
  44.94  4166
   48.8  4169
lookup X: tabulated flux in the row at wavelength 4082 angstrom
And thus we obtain 49.18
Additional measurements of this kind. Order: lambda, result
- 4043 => 48.16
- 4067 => 45.07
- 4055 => 47.36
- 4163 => 50.13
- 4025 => 44.8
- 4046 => 35.5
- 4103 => 36.87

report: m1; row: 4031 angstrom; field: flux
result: 41.08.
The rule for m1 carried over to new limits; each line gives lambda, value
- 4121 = 47.67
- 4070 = 42.44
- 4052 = 45.64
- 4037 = 51.15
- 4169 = 48.8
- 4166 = 44.94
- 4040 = 46.97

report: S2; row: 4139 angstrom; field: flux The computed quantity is 48.81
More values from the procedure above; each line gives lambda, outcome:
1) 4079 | 43.71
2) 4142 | 44.98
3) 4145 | 46.61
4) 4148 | 51.05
